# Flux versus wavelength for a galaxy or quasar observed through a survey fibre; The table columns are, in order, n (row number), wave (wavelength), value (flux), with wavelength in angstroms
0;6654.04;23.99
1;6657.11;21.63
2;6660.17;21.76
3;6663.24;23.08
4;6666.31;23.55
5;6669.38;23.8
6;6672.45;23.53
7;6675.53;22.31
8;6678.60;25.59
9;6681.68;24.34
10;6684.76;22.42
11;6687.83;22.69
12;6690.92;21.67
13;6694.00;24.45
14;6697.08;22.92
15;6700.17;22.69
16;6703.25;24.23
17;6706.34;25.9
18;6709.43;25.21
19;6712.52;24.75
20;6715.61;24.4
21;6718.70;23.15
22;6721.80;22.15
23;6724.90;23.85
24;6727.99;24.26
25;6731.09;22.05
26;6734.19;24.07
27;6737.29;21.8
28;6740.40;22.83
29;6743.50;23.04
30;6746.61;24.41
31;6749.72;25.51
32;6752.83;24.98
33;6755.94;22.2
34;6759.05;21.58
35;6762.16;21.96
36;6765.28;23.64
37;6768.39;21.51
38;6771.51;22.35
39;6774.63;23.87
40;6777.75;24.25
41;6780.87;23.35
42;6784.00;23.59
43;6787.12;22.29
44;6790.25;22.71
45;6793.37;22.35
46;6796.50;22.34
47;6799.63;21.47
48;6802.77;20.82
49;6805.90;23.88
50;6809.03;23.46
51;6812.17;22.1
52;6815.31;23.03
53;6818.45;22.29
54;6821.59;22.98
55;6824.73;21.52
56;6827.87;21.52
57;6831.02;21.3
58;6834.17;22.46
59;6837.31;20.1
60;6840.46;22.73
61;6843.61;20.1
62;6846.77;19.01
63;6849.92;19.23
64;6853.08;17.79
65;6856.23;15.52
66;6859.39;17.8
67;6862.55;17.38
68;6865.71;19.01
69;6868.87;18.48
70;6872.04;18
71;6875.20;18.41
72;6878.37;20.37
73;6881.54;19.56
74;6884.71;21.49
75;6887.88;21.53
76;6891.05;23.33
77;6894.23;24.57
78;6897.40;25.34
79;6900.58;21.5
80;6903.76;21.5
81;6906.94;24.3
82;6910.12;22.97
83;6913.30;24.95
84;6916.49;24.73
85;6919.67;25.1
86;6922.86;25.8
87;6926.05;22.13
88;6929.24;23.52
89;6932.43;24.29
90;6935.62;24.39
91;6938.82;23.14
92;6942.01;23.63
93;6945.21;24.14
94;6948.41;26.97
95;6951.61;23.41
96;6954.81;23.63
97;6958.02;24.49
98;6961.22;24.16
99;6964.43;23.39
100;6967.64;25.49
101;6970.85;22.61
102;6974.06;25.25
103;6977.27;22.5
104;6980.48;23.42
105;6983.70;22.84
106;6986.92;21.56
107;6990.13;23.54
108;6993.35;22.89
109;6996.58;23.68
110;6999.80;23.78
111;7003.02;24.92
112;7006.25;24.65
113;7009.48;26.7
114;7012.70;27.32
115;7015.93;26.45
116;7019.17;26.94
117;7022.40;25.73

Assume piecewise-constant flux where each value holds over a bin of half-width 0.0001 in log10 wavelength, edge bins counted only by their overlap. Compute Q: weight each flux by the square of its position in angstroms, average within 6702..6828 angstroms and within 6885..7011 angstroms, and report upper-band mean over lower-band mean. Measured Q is 1.09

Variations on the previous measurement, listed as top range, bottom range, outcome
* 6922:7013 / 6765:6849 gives 1.13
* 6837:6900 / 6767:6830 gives 0.91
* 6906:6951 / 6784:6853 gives 1.15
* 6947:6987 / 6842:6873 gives 1.35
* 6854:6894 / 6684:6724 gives 0.86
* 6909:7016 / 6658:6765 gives 1.11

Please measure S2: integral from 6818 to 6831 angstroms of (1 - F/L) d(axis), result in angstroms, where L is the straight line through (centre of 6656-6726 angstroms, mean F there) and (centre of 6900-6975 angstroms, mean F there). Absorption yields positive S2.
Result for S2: 1.0 angstroms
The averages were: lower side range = 23.5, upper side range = 24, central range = 22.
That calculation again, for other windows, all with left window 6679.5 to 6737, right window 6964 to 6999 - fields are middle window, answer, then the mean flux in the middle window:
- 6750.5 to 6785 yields 0.7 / 23.1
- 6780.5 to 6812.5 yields 1.3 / 22.6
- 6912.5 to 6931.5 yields -0.7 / 24.3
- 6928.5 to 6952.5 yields -0.8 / 24.2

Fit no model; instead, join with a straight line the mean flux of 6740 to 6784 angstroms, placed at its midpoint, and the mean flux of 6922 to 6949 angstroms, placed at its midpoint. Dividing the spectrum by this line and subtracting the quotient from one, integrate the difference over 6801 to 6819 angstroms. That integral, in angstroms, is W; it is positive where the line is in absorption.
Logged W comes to 0.7 angstroms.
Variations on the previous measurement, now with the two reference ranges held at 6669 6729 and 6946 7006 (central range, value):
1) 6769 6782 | 0.2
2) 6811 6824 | 0.7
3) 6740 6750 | -0.1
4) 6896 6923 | -0.1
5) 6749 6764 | 0.4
